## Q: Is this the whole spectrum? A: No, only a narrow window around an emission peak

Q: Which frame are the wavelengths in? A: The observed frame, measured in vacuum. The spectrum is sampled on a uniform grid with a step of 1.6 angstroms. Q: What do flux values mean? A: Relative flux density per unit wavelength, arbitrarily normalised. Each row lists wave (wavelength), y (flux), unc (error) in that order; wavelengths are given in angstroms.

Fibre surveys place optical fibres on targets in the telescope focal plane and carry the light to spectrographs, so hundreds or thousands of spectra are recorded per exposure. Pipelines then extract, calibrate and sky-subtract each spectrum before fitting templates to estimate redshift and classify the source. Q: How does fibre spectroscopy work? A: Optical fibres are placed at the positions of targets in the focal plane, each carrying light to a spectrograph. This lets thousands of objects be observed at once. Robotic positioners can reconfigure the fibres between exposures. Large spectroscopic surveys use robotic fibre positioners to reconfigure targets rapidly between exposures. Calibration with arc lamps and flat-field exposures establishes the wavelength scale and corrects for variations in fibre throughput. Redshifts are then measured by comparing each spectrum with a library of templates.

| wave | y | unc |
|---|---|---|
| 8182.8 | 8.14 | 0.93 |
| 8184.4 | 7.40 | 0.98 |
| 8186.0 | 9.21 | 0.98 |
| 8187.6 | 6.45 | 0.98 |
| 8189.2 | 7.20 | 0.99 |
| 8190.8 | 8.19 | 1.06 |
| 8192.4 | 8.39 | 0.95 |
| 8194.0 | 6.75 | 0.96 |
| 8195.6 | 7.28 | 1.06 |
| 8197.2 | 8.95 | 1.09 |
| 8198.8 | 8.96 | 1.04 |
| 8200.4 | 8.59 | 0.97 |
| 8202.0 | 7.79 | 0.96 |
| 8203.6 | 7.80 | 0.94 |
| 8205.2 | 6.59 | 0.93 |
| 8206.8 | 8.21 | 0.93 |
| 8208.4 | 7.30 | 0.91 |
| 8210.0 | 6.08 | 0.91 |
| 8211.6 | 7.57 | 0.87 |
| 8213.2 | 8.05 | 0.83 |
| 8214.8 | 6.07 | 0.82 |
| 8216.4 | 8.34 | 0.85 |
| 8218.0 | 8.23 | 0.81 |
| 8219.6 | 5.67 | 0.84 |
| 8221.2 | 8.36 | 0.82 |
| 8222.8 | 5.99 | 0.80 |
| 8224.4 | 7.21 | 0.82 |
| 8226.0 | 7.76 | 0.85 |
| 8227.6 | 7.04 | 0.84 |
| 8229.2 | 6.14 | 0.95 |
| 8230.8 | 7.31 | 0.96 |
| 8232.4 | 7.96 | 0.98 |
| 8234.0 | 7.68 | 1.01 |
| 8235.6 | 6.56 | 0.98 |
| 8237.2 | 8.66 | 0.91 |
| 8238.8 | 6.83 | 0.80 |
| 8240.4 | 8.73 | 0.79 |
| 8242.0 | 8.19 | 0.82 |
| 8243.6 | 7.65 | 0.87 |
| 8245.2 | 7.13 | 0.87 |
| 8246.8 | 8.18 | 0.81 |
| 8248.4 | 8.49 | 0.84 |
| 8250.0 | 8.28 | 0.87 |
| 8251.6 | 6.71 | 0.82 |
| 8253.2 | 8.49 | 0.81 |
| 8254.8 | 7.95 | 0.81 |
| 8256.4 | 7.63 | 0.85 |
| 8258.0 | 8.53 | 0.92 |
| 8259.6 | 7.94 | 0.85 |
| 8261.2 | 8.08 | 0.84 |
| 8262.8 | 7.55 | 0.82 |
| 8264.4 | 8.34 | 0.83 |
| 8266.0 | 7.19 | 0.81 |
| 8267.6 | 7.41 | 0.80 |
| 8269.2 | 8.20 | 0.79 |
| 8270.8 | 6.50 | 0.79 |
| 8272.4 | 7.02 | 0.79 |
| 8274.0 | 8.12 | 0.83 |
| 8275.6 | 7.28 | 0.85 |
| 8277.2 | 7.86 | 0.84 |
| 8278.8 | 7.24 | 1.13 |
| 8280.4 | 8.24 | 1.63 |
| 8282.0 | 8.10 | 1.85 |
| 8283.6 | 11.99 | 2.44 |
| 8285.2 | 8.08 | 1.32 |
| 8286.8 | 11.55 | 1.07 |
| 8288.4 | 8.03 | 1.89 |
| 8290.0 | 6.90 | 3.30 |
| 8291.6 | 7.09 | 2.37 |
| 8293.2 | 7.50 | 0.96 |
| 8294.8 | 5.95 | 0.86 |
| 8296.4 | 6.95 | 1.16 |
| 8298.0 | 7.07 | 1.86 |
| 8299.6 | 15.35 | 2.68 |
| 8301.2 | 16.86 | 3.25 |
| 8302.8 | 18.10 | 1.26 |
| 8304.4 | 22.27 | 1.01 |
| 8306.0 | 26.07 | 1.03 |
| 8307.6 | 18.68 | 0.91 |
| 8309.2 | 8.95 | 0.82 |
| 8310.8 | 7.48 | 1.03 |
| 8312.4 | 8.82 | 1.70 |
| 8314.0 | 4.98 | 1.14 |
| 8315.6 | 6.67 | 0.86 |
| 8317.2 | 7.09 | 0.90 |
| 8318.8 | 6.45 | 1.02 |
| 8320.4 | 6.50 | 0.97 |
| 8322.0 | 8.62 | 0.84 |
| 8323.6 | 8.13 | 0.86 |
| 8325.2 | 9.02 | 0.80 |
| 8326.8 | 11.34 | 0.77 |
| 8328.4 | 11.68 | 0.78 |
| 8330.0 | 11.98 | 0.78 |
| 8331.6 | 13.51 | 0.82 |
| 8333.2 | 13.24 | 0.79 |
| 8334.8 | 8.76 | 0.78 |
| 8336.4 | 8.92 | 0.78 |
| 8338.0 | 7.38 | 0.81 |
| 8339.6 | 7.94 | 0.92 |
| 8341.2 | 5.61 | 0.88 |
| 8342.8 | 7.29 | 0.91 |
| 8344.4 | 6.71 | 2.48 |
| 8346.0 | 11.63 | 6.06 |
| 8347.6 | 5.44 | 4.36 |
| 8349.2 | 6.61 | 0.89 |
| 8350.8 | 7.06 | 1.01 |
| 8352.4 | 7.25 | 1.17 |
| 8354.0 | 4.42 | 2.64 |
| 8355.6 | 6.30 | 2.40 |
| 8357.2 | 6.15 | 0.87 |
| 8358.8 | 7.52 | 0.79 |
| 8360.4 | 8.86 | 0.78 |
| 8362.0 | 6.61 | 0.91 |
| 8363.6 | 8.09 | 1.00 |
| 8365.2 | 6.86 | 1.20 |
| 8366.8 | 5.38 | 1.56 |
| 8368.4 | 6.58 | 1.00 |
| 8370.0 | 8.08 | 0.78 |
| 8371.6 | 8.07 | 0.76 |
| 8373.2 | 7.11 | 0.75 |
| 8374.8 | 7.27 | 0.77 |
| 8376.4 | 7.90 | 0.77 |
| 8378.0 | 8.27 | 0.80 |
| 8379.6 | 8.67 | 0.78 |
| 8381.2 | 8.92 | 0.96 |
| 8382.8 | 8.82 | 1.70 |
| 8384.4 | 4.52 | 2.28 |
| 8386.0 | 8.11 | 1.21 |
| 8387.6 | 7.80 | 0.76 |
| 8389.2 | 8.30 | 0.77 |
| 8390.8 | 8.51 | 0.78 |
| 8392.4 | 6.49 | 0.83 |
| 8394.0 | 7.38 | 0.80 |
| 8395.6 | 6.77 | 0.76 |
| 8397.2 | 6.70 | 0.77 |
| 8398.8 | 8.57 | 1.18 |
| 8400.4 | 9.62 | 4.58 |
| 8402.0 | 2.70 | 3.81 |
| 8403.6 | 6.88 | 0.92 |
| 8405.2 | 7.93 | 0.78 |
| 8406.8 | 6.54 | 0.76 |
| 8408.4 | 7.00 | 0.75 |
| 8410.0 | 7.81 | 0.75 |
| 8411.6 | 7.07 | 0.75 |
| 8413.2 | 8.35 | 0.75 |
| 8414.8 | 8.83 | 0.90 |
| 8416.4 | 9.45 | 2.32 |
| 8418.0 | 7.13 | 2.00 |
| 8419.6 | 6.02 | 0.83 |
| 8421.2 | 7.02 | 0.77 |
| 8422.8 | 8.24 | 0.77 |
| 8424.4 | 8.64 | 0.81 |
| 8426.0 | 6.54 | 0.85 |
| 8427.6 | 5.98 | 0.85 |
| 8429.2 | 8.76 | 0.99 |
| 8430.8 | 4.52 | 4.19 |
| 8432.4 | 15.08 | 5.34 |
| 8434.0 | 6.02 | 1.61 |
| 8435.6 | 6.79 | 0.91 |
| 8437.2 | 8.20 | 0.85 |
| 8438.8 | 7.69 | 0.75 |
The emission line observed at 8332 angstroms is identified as [N II]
